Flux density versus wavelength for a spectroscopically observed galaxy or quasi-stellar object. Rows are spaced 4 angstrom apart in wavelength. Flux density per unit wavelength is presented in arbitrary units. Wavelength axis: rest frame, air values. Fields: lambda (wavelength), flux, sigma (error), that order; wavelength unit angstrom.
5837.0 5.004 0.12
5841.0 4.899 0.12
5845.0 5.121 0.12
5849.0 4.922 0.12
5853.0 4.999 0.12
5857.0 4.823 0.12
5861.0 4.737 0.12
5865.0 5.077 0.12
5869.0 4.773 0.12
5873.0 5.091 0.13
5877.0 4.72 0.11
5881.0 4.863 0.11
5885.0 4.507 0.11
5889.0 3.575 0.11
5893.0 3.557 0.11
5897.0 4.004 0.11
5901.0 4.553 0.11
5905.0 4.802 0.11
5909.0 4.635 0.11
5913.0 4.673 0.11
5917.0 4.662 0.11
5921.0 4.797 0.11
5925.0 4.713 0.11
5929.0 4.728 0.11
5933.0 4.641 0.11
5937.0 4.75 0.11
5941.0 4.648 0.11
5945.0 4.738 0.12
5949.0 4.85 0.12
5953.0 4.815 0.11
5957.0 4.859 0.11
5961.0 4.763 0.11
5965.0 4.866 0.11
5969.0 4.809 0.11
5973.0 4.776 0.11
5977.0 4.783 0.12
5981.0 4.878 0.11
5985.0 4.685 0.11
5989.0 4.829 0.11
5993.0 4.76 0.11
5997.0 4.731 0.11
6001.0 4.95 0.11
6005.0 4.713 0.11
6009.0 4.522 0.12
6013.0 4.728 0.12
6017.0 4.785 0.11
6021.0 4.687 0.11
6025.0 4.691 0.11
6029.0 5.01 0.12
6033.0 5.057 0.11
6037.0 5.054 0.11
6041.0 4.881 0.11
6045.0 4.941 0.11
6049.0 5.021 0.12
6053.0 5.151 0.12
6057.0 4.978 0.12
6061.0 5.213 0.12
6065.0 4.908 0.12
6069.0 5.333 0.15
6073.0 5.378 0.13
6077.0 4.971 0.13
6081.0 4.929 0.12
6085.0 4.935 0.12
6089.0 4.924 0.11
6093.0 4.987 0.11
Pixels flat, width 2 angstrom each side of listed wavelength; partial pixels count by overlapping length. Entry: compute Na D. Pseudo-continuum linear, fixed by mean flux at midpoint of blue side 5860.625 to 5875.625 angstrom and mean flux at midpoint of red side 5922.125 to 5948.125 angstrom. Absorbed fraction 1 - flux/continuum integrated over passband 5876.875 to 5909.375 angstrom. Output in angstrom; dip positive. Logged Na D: 3.5 angstrom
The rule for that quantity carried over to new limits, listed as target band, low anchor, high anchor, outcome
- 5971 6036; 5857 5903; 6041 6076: 1.7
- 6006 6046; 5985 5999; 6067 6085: 0.7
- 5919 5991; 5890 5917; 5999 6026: -3.8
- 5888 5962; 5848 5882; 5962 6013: 3.9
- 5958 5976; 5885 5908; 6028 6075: -0.9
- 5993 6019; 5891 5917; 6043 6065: 0.5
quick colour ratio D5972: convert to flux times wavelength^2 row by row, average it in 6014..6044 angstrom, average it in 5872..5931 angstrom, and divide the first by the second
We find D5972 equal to 1.13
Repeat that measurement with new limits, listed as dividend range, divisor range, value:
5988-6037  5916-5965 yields 1.03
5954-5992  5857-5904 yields 1.10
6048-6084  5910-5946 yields 1.13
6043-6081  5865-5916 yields 1.20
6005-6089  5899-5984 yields 1.08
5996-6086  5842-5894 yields 1.11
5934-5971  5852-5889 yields 1.03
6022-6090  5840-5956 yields 1.13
